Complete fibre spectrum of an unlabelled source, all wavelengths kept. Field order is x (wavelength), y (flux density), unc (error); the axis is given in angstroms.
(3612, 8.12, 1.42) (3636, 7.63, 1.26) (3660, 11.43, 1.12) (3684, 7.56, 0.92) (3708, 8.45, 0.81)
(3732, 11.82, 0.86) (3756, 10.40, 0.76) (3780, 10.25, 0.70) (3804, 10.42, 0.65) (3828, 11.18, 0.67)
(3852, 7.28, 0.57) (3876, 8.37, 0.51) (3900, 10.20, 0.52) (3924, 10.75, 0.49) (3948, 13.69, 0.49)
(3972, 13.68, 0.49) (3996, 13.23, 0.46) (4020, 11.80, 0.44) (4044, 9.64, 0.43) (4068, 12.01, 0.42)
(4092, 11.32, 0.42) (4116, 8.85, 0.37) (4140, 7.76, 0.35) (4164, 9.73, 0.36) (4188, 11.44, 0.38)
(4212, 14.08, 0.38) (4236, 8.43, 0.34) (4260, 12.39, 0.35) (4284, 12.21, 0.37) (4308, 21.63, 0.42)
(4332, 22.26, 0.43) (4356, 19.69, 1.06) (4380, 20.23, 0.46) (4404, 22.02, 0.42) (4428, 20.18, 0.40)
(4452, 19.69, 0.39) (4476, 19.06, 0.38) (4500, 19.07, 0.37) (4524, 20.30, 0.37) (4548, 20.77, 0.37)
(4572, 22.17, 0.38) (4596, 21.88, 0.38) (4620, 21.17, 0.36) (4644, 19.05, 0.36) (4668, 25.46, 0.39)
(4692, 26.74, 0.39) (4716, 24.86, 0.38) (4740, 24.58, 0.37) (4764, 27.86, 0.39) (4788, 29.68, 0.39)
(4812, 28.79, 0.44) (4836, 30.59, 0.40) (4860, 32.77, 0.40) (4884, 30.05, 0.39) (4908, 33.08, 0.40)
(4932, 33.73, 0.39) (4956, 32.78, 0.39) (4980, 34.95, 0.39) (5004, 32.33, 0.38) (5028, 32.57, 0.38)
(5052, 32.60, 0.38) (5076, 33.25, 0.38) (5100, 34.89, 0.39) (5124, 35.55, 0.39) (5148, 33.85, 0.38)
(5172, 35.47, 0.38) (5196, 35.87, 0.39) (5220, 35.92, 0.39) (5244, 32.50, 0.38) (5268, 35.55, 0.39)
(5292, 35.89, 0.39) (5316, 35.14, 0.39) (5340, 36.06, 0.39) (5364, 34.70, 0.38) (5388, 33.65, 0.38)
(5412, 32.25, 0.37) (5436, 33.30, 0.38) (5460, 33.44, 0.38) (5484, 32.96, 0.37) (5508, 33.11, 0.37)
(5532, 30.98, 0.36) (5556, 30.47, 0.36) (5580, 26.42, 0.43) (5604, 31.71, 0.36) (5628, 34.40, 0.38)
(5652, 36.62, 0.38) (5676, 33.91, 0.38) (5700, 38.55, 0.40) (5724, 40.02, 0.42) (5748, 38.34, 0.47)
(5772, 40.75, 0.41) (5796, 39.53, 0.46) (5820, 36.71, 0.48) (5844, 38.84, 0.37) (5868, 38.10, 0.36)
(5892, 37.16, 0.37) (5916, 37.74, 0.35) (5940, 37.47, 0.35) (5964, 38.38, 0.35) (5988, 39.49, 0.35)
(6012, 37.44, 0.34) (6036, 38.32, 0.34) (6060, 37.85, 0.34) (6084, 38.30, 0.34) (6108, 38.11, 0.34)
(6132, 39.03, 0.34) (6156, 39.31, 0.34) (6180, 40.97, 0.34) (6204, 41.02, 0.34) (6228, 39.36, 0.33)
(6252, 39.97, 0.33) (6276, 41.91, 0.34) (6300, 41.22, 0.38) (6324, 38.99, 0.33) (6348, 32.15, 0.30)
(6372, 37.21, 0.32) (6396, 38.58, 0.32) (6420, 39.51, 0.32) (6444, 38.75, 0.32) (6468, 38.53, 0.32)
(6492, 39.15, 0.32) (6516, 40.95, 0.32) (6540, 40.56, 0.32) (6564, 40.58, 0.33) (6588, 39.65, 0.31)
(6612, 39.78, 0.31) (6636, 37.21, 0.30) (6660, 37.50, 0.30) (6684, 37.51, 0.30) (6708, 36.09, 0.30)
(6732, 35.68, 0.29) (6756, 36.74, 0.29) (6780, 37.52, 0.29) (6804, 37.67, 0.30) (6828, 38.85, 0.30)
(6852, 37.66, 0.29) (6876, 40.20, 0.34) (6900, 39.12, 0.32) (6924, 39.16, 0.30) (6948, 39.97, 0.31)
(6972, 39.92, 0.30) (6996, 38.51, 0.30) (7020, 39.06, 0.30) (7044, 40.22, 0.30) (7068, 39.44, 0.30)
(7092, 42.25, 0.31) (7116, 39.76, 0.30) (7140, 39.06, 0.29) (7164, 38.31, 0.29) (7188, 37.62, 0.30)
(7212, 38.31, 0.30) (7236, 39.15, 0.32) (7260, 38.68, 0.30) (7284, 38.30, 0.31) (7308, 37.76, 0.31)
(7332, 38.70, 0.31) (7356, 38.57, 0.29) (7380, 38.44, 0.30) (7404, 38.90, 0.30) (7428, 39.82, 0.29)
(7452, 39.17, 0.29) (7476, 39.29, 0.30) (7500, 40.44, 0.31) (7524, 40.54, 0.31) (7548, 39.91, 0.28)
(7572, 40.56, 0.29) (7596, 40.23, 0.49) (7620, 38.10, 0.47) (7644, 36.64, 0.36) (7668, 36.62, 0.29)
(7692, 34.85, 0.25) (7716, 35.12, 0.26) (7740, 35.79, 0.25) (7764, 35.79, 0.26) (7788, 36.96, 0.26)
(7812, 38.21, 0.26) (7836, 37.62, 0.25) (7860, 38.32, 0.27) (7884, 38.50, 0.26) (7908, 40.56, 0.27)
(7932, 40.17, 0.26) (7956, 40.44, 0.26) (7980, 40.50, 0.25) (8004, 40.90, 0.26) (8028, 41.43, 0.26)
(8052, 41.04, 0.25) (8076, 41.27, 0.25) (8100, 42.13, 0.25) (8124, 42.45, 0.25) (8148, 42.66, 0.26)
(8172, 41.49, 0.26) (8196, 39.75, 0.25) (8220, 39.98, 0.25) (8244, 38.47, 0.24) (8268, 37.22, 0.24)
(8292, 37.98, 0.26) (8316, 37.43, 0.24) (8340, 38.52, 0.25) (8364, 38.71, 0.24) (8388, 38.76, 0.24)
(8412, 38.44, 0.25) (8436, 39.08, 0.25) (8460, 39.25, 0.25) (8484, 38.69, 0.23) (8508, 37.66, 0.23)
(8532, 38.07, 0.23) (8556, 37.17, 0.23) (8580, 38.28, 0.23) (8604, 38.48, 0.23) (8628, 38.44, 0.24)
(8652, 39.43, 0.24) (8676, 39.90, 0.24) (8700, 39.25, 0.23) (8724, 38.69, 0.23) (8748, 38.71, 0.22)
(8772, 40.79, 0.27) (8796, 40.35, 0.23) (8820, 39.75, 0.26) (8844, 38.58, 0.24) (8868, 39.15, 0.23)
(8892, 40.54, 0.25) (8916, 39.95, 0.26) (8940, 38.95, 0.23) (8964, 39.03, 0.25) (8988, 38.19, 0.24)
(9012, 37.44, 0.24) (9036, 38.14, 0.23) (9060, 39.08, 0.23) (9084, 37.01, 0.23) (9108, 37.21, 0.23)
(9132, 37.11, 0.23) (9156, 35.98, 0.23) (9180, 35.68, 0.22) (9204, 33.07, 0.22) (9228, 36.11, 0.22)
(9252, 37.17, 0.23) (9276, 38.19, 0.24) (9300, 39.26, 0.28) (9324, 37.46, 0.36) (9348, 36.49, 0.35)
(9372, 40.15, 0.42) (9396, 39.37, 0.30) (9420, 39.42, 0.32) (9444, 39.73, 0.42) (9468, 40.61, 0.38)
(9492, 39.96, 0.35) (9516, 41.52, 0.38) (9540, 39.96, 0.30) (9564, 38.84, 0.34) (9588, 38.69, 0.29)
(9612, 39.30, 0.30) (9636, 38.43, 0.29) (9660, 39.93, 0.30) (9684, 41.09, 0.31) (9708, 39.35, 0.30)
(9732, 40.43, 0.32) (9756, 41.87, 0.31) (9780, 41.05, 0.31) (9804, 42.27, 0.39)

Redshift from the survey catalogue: 0.08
